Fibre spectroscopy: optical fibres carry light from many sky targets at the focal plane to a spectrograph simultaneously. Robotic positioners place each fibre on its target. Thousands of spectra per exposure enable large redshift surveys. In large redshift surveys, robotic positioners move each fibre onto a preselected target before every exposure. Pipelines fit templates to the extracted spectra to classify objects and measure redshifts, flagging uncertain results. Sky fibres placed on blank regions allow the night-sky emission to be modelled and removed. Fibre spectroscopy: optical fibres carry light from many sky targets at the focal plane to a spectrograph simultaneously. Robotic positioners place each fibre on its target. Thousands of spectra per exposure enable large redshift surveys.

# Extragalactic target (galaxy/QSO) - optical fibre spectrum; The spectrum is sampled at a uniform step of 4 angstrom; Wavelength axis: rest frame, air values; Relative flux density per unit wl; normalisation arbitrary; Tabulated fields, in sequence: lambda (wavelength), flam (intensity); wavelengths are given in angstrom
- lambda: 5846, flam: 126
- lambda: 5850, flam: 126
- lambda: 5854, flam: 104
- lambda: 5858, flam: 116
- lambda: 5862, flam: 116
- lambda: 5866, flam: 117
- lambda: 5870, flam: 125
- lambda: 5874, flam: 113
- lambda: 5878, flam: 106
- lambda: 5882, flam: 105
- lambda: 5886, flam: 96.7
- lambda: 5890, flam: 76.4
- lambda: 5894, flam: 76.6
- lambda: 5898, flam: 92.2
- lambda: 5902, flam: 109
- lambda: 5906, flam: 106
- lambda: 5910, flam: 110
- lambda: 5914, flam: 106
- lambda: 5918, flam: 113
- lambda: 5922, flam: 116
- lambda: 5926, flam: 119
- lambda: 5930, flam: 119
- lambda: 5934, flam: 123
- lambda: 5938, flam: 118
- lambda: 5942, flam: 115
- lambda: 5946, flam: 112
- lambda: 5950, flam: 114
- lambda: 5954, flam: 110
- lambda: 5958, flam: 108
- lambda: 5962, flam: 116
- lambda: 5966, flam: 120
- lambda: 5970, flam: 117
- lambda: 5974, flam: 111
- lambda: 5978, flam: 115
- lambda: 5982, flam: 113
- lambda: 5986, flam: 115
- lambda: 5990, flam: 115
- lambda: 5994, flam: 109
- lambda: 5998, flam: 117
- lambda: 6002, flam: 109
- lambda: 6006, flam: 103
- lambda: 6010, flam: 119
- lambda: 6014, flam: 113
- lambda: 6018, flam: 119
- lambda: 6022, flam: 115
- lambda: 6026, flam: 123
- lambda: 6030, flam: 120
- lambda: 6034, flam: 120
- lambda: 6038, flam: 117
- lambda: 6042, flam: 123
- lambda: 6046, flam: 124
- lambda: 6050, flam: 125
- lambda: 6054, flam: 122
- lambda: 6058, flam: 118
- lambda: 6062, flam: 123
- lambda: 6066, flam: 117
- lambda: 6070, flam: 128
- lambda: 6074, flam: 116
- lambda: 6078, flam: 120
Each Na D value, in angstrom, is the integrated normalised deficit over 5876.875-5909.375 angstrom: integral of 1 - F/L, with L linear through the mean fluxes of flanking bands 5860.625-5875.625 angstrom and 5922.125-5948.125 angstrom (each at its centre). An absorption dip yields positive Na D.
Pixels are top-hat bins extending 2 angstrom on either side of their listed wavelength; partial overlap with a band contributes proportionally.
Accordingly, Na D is 5.9 angstrom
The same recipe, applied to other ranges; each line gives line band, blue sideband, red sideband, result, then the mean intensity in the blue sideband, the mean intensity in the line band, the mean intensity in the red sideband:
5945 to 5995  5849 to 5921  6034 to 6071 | 0.2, 106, 114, 122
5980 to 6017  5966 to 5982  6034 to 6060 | 1.4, 115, 113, 121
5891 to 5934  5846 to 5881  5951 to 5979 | 3.0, 116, 107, 114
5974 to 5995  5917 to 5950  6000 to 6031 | 0.4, 117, 113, 115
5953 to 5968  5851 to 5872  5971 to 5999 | 0.0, 116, 114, 114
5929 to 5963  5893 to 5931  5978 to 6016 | -1.7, 107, 115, 113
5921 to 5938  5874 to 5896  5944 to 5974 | -2.2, 94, 119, 114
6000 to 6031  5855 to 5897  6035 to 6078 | 0.7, 104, 115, 121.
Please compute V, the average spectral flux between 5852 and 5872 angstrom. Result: 116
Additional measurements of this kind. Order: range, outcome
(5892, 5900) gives 84.4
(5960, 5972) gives 118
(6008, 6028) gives 118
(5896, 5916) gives 105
